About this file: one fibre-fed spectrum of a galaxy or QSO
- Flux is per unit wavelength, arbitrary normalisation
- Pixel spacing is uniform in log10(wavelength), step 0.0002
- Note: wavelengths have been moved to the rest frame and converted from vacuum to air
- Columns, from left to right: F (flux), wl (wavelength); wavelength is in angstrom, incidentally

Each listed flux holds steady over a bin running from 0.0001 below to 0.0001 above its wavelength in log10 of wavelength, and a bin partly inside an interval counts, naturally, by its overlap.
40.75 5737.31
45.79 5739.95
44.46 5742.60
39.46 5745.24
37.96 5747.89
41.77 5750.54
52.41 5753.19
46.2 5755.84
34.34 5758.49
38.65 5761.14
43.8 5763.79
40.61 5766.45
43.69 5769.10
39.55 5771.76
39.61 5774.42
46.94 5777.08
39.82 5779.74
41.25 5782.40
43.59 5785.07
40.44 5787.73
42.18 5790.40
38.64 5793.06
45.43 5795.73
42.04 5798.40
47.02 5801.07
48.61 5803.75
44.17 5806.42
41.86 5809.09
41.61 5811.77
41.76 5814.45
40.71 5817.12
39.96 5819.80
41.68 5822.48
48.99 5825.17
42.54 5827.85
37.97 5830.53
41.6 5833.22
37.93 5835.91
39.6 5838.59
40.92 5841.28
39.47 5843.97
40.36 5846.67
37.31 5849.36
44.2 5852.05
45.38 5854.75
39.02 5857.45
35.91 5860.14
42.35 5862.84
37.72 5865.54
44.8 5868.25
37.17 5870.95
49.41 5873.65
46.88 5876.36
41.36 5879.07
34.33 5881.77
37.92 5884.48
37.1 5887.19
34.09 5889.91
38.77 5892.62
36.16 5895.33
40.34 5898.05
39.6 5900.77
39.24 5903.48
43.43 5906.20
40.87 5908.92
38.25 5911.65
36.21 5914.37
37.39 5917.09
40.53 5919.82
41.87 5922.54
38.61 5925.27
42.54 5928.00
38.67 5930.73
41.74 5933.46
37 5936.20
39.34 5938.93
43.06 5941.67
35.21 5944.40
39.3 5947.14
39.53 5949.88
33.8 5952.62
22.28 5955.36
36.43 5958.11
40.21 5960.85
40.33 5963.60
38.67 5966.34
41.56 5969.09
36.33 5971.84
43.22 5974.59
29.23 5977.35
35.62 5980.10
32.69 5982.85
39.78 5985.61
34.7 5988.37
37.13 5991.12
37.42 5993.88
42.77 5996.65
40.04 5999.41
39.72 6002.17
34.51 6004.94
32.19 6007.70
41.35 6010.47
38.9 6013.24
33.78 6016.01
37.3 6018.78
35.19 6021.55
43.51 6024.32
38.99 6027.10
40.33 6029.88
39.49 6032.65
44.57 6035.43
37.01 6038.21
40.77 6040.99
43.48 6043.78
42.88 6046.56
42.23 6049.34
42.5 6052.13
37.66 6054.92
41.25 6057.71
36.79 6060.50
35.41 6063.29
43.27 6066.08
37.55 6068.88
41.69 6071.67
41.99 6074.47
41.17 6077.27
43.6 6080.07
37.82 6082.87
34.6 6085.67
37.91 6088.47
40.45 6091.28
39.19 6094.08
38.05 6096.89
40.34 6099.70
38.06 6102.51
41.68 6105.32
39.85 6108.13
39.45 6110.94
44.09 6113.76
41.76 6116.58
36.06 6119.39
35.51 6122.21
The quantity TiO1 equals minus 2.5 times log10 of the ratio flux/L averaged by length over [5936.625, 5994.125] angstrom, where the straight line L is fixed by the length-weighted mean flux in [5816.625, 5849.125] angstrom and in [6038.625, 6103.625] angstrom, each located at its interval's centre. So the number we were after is 0.095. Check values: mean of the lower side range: 40.9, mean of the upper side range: 39.9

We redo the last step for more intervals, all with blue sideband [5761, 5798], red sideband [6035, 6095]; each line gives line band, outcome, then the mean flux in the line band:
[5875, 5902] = 0.07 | 38.6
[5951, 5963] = 0.20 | 33.8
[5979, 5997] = 0.10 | 36.9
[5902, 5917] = 0.04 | 39.4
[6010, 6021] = 0.09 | 37.3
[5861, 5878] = -0.04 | 42.8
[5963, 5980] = 0.08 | 37.9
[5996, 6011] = 0.07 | 38.1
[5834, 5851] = 0.05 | 39.4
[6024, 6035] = -0.01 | 40.6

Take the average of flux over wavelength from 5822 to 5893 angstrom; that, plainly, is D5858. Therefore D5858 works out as 40.6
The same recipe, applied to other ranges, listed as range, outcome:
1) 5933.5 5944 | 39.6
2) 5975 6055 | 38.6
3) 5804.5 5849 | 41.3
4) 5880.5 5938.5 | 38.8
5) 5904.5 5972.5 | 38.5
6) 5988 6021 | 37.5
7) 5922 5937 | 40.1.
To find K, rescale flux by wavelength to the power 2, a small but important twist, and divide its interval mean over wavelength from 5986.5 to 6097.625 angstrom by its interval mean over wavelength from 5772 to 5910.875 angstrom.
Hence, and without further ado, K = 1.0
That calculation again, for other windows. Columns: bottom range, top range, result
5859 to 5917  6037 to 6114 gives 1.08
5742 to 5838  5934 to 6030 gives 0.95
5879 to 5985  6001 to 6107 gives 1.08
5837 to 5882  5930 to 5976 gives 0.95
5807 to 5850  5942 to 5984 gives 0.93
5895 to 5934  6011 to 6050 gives 1.04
